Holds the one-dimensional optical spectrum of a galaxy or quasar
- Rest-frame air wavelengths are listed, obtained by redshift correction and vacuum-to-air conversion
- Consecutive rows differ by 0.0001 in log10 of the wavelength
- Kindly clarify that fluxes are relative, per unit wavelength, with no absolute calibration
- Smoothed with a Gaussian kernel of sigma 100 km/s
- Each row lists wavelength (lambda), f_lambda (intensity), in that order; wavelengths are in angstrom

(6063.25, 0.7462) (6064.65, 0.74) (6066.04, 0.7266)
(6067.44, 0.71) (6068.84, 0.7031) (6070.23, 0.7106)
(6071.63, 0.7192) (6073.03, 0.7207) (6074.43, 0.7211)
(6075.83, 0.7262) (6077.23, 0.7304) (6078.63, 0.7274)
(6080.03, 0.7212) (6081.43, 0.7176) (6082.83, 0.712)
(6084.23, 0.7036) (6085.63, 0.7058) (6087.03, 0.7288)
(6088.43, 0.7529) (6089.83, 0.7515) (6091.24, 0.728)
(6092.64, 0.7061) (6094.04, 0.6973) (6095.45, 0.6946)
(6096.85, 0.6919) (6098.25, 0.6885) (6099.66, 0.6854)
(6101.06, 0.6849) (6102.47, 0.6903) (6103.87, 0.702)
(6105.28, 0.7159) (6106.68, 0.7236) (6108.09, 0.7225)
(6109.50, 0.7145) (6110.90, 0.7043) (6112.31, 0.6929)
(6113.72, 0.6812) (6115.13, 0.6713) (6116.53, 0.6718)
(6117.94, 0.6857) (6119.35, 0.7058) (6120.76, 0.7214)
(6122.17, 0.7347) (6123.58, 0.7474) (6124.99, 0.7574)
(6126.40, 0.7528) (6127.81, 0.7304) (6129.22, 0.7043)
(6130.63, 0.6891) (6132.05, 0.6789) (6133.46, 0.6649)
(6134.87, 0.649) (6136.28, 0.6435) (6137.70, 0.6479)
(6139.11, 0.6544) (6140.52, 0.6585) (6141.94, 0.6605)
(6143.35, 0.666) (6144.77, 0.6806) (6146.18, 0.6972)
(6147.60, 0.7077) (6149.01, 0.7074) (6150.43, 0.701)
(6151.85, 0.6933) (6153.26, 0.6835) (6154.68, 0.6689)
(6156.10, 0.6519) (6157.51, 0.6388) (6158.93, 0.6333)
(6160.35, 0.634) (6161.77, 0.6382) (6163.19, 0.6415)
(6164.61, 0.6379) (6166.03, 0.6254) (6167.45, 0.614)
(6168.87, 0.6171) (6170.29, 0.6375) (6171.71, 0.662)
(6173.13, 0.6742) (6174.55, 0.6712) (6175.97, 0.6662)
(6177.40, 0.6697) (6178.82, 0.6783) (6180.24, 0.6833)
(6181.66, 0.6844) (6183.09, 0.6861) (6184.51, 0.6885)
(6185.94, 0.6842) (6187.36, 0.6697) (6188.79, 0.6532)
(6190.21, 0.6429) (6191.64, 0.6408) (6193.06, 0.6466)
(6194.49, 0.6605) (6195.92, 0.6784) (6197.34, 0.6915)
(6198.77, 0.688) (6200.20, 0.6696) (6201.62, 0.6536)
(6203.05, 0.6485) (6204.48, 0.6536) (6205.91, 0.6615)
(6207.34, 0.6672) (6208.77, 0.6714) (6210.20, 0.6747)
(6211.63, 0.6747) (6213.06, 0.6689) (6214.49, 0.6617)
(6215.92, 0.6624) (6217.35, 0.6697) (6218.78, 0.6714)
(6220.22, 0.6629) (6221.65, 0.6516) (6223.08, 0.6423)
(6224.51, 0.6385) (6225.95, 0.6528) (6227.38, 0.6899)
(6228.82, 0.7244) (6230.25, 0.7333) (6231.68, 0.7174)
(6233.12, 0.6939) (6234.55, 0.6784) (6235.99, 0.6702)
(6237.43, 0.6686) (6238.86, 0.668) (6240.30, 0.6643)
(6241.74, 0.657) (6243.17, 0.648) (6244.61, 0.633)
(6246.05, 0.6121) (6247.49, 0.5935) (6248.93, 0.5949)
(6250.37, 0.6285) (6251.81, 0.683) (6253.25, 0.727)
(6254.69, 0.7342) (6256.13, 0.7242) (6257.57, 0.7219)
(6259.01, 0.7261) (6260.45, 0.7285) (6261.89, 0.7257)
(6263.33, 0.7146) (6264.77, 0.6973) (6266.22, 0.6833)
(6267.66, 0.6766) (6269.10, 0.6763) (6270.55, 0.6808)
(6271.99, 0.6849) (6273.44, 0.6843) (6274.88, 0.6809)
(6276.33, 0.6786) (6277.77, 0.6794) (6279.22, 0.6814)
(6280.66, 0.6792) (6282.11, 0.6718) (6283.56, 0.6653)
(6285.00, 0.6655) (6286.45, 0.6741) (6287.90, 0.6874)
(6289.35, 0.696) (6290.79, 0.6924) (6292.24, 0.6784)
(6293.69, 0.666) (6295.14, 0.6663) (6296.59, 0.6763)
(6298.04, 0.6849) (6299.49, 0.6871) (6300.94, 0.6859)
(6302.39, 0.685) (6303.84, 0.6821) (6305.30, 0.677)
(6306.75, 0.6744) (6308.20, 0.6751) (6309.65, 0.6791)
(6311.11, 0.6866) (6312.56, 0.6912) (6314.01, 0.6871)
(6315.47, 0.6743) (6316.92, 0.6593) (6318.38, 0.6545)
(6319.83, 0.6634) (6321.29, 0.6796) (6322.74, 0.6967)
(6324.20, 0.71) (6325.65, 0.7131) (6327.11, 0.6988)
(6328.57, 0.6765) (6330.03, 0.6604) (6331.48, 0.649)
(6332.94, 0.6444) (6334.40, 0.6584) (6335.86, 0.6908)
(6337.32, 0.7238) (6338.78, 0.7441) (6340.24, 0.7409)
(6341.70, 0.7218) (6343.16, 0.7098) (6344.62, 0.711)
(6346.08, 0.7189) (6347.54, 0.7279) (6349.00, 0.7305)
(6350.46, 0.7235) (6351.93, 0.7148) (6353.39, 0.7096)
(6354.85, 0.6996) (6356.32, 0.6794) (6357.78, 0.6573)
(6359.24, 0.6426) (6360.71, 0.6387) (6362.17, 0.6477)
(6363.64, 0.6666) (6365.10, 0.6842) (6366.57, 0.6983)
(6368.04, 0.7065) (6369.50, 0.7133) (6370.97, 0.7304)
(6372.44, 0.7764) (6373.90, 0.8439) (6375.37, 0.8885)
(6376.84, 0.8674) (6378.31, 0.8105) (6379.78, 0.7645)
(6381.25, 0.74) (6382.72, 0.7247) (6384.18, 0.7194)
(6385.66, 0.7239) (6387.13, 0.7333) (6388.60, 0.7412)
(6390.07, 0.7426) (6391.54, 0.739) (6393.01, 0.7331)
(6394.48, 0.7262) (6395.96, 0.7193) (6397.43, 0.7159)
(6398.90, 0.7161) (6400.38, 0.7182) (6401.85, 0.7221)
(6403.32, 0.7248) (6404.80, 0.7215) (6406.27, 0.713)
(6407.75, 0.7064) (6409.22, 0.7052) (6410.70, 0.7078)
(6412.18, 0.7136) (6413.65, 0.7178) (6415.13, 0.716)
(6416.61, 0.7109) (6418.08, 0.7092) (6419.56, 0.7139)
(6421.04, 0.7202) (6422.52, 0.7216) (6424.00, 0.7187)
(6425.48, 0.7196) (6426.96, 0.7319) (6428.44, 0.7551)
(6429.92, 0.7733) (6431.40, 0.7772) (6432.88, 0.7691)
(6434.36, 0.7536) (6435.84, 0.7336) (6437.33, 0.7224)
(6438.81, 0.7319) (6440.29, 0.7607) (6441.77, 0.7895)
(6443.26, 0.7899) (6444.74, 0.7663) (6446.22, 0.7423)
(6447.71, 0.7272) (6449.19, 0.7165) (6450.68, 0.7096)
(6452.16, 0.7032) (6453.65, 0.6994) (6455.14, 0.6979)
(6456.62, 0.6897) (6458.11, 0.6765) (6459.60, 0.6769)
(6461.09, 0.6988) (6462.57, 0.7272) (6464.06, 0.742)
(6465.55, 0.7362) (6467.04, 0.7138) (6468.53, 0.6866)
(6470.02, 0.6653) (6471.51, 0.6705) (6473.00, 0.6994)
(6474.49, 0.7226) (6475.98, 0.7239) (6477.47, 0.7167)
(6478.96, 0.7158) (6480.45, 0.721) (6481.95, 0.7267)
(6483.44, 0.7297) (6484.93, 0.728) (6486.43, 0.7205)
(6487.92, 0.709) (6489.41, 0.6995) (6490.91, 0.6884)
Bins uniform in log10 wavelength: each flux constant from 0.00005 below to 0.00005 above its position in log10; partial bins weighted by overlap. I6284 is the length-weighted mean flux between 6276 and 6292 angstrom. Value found 0.679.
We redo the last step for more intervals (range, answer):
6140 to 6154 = 0.686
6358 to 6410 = 0.73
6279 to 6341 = 0.682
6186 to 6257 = 0.667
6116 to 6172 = 0.675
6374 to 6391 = 0.771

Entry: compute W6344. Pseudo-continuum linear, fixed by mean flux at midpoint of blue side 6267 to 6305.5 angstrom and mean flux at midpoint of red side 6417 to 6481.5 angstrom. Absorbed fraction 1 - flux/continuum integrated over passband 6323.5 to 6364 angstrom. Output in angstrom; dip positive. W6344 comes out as 0.1 angstrom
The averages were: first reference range 0.679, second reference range 0.724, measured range 0.693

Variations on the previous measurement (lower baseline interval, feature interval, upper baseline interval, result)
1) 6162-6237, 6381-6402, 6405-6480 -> -0.5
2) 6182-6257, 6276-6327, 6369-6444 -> 1.5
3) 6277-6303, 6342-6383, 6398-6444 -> -1.0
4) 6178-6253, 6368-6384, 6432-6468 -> -1.6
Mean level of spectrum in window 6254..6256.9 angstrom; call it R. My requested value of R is 0.729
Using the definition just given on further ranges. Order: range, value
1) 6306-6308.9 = 0.676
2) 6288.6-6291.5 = 0.696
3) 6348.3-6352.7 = 0.722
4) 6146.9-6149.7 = 0.709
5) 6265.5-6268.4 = 0.681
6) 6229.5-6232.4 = 0.727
